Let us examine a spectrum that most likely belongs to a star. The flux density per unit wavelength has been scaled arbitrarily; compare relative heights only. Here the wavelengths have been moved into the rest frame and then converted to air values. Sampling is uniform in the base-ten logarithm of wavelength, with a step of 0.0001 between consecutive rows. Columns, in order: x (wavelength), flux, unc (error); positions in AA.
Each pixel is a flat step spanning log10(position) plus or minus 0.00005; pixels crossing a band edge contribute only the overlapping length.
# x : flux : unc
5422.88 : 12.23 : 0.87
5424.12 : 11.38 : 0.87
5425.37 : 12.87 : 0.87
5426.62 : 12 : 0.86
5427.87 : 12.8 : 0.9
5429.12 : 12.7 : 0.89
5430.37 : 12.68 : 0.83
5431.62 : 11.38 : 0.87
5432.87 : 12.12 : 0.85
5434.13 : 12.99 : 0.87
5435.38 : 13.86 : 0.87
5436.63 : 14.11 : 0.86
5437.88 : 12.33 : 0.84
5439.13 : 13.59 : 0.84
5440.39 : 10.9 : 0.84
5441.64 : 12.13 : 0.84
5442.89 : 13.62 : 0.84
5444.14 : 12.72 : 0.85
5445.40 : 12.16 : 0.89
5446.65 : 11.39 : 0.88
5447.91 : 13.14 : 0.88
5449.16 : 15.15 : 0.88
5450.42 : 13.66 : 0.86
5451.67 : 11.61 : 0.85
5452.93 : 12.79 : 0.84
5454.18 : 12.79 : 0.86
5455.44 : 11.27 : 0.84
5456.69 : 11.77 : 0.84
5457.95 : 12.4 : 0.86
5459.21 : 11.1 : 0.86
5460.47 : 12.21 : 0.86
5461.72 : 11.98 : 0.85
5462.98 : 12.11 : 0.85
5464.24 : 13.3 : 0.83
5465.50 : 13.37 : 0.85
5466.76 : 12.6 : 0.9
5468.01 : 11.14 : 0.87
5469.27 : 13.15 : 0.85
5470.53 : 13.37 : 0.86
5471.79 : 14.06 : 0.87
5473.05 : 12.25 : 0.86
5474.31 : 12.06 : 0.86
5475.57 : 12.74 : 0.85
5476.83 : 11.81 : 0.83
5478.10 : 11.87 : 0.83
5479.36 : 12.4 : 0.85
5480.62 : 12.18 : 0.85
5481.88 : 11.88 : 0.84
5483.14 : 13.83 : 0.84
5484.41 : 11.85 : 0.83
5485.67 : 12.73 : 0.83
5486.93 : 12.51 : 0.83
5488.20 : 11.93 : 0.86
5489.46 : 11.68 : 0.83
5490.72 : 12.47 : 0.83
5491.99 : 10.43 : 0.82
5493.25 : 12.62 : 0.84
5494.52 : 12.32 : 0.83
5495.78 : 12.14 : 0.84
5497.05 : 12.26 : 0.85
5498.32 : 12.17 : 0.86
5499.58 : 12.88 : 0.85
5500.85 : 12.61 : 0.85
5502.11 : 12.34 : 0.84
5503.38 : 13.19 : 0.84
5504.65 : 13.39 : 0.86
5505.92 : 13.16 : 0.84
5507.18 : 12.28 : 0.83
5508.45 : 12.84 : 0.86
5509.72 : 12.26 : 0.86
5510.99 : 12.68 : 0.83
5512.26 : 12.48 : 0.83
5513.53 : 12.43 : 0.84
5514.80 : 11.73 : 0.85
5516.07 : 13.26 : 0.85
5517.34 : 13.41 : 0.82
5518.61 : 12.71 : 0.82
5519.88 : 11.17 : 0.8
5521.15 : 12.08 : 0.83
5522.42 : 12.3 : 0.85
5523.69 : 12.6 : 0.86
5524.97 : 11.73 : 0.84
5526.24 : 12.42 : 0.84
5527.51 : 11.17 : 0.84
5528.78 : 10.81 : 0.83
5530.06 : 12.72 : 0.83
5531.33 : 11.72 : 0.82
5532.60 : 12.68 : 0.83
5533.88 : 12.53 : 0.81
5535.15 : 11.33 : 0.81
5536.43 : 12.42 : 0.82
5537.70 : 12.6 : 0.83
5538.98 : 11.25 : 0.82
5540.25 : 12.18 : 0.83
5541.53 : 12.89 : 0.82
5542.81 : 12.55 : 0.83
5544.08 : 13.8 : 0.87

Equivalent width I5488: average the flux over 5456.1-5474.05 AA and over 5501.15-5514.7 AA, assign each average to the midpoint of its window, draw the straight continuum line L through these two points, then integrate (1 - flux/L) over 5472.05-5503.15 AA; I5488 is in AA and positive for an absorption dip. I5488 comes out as 0.7 AA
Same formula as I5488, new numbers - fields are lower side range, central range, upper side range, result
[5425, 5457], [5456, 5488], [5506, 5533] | 0.2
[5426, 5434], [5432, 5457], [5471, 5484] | -0.7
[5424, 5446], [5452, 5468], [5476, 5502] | 0.2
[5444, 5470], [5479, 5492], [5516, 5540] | 0.1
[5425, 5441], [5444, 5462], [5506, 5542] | 0.2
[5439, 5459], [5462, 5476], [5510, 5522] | -0.3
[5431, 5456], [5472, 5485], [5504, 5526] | 0.3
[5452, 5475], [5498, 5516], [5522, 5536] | -0.7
